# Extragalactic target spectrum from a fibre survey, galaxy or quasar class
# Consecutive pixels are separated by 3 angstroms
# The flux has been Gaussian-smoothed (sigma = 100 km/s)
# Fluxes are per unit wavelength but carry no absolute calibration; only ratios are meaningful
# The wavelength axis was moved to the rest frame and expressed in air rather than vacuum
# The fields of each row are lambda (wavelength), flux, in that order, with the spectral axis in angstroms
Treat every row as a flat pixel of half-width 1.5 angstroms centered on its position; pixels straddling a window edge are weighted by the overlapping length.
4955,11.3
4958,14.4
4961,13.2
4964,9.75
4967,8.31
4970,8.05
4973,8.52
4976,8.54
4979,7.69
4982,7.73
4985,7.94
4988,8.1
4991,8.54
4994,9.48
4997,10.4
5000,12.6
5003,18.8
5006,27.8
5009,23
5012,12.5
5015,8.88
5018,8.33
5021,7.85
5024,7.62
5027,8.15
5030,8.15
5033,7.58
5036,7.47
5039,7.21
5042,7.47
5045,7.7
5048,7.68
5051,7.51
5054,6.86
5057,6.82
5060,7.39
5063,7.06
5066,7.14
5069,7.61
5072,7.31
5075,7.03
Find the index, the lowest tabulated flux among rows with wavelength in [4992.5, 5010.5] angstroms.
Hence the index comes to 9.48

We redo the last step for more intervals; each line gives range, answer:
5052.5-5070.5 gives 6.82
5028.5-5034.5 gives 7.58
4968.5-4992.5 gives 7.69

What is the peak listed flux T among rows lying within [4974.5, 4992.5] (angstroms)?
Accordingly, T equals 8.54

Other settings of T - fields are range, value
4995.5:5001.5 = 12.6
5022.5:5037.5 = 8.15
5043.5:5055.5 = 7.7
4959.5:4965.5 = 13.2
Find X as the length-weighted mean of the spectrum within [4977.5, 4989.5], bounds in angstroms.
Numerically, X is 7.86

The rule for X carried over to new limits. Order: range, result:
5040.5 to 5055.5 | 7.44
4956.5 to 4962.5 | 13.8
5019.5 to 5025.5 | 7.73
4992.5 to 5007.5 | 15.8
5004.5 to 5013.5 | 21.1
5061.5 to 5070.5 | 7.27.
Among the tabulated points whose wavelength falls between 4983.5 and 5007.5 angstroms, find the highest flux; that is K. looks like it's 27.8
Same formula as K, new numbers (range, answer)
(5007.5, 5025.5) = 23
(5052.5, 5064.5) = 7.39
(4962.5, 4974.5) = 9.75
